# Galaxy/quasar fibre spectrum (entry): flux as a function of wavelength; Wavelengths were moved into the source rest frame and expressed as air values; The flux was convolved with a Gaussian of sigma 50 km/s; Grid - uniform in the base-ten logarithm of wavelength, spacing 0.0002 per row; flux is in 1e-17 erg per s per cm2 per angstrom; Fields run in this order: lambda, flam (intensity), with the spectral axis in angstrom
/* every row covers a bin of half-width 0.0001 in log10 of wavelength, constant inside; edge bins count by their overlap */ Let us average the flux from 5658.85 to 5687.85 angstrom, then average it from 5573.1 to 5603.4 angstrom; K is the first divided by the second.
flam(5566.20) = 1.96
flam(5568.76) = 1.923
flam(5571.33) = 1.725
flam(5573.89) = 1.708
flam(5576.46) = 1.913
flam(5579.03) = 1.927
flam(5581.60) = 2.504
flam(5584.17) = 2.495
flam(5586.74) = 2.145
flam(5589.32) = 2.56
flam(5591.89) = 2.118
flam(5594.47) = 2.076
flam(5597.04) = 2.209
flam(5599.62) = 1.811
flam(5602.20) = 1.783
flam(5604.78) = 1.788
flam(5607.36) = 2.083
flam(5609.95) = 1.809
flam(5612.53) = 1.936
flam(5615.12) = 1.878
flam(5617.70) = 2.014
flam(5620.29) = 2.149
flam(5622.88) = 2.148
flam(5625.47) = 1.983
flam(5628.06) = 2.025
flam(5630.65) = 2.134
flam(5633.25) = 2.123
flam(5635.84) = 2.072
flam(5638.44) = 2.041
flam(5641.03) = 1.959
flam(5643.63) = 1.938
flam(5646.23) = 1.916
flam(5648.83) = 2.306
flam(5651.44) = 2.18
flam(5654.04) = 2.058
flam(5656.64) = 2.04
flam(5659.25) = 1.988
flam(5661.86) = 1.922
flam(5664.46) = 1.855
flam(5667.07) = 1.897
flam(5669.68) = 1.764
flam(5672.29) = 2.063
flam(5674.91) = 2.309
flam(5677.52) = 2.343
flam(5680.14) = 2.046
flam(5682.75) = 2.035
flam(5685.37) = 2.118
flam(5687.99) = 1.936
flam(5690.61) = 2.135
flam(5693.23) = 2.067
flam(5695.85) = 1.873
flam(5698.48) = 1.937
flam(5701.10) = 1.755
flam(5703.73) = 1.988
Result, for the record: 0.96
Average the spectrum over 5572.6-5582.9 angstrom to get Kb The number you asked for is 2.01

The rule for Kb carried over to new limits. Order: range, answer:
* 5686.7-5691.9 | 2.04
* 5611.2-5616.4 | 1.91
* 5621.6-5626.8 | 2.07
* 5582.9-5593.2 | 2.33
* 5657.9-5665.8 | 1.92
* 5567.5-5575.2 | 1.79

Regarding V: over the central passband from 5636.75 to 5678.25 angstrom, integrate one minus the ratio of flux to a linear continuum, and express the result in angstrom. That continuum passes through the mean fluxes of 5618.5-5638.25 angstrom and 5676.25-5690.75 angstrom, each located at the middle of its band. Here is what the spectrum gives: 1.19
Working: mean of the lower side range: 2.09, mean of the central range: 2.03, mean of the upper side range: 2.1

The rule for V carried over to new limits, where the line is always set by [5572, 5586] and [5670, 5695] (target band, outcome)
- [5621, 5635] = 0.08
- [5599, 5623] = 1.86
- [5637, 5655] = 0.34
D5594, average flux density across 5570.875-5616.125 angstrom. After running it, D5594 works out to 2.03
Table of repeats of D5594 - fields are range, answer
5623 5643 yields 2.05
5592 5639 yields 2.01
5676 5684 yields 2.15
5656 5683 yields 2.02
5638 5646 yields 1.97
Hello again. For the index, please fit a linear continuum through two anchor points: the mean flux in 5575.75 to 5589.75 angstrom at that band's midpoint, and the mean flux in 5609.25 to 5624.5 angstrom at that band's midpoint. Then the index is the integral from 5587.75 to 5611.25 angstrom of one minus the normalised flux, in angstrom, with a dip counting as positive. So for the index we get 1.1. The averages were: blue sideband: 2.25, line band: 2.03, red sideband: 2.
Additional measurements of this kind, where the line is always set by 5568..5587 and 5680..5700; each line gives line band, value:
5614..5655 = -0.6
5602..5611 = 0.7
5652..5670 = 0.6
